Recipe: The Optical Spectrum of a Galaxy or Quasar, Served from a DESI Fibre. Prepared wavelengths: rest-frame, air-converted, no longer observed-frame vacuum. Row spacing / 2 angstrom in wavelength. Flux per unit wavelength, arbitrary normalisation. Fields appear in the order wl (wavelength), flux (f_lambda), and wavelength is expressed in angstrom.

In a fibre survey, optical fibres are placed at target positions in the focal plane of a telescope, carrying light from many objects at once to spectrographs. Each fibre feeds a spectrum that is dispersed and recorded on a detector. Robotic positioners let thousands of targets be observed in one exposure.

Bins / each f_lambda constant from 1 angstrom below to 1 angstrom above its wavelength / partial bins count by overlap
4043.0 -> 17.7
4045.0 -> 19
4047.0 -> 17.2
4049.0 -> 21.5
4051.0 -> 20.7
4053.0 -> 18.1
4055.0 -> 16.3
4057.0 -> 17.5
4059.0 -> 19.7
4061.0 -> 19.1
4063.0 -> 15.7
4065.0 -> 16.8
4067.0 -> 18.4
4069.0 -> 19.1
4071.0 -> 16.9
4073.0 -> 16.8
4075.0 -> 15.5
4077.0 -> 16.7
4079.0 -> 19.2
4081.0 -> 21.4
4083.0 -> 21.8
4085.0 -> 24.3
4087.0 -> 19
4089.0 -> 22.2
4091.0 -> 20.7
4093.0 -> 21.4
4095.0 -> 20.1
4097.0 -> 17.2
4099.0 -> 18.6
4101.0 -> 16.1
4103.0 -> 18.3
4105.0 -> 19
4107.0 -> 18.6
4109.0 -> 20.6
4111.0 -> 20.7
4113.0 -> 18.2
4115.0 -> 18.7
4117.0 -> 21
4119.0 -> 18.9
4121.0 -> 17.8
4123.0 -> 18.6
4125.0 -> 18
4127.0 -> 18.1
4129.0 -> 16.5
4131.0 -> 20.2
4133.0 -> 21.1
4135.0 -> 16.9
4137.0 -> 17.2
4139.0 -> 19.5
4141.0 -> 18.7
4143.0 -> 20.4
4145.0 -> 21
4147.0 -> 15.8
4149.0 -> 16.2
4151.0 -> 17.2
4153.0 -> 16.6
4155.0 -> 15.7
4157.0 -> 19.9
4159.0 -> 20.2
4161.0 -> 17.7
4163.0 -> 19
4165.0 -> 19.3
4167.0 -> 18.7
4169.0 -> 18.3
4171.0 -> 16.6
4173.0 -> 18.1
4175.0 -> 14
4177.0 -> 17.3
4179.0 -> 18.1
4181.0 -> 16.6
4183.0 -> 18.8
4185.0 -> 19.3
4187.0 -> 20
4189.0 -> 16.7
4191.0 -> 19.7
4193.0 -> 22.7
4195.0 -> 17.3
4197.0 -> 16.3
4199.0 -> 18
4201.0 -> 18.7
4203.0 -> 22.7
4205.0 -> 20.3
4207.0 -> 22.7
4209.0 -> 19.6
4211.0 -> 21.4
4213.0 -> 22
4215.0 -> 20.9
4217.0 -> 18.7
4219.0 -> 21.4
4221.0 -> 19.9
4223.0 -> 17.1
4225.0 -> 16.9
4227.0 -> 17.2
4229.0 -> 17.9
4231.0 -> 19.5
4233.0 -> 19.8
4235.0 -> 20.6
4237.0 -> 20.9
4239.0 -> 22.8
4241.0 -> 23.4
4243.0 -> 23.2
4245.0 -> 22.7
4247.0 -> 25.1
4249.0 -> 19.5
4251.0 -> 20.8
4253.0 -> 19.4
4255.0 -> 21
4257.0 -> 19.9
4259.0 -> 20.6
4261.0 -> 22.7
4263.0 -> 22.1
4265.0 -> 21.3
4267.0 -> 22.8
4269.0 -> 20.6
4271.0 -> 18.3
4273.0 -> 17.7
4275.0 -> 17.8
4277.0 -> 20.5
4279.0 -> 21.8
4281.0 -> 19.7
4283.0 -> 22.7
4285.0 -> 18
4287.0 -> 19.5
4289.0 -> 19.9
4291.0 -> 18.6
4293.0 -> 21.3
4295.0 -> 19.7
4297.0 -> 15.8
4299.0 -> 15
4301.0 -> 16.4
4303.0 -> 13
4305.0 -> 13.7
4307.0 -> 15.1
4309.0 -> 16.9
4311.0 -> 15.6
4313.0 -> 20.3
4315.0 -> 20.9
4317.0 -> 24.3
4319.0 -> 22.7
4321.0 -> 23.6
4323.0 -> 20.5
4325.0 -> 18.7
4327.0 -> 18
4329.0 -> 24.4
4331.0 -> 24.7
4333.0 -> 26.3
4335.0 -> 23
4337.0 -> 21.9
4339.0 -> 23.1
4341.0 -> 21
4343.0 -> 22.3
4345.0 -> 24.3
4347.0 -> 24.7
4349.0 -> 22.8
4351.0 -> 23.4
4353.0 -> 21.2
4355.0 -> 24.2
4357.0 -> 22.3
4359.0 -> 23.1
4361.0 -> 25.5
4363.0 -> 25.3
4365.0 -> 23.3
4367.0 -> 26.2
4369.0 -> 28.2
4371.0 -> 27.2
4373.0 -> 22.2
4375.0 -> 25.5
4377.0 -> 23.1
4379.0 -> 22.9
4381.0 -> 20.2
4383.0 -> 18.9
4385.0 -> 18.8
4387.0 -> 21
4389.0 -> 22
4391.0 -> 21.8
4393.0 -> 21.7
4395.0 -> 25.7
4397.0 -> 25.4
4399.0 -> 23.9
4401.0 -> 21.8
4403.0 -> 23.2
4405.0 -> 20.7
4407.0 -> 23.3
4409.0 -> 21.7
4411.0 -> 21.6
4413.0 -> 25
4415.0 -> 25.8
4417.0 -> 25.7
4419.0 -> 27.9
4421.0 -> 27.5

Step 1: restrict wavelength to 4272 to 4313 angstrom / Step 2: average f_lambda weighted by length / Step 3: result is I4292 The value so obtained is 18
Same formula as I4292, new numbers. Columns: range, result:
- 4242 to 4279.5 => 20.9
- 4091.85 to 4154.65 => 18.6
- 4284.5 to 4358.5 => 20.5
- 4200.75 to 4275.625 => 20.6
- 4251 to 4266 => 21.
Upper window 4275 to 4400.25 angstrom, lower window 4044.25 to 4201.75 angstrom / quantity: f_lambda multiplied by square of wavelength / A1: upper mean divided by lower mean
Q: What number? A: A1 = 1.28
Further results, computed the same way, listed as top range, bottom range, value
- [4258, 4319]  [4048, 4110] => 1.12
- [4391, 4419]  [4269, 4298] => 1.29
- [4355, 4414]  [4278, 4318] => 1.31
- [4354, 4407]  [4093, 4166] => 1.41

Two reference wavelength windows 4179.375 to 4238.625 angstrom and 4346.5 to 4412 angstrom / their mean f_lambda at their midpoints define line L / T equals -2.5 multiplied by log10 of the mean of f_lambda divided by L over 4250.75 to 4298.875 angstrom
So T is 0.045 mag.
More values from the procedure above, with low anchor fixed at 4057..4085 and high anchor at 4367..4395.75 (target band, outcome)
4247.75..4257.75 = 0.04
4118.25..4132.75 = 0.04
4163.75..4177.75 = 0.14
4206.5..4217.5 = -0.02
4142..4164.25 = 0.08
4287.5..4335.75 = 0.13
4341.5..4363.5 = -0.05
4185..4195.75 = 0.04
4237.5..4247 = -0.11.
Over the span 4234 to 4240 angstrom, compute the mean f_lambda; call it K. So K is 21.4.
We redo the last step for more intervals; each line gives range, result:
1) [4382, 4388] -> 19.6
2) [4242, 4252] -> 22.3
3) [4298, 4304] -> 14.8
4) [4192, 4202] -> 18.6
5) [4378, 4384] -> 20.7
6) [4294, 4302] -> 16.7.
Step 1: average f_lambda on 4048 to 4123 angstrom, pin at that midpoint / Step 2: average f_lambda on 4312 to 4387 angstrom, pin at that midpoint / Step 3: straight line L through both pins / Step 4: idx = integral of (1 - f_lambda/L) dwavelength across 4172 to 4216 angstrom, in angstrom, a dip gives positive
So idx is 3.1 angstrom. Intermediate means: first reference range 19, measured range 19.1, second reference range 22.9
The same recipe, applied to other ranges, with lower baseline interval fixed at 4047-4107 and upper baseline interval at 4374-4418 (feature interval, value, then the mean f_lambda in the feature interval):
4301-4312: 3.4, 15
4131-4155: 1.8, 18.2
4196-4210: 0.4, 19.8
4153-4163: 0.8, 18.3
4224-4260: 0.4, 20.6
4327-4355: -1.4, 23.2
